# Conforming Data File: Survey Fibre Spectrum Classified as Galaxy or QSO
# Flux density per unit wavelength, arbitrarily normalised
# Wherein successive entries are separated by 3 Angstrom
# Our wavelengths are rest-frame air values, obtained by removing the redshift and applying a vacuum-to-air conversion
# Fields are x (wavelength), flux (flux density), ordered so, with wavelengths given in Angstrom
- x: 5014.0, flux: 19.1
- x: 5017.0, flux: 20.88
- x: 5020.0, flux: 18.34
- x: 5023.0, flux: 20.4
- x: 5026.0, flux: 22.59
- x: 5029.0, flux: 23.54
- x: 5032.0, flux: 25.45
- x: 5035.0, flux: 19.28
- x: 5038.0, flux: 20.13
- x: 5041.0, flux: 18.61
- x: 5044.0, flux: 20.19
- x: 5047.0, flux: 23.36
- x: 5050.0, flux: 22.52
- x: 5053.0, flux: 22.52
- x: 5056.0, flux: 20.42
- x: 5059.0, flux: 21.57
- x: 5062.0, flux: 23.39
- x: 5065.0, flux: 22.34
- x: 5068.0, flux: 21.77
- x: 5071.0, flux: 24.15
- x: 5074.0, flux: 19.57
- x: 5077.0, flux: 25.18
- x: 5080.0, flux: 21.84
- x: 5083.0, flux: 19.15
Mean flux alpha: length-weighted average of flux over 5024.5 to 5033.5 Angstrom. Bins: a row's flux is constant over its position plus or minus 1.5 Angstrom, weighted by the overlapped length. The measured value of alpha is 23.9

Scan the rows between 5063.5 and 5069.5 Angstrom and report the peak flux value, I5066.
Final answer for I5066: 22.34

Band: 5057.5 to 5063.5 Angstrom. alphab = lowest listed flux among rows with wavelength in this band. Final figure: 21.57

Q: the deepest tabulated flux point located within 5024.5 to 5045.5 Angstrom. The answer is 18.61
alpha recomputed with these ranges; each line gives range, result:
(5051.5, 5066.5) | 22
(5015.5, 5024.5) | 19.9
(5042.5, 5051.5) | 22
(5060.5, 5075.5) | 22.2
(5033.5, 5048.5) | 20.3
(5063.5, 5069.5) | 22.1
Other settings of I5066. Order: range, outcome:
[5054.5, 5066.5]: 23.39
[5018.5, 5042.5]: 25.45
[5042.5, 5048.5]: 23.36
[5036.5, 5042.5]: 20.13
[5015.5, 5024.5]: 20.88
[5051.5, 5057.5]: 22.52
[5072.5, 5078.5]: 25.18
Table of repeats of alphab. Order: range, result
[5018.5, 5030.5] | 18.34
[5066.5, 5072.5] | 21.77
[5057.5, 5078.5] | 19.57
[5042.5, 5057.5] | 20.19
